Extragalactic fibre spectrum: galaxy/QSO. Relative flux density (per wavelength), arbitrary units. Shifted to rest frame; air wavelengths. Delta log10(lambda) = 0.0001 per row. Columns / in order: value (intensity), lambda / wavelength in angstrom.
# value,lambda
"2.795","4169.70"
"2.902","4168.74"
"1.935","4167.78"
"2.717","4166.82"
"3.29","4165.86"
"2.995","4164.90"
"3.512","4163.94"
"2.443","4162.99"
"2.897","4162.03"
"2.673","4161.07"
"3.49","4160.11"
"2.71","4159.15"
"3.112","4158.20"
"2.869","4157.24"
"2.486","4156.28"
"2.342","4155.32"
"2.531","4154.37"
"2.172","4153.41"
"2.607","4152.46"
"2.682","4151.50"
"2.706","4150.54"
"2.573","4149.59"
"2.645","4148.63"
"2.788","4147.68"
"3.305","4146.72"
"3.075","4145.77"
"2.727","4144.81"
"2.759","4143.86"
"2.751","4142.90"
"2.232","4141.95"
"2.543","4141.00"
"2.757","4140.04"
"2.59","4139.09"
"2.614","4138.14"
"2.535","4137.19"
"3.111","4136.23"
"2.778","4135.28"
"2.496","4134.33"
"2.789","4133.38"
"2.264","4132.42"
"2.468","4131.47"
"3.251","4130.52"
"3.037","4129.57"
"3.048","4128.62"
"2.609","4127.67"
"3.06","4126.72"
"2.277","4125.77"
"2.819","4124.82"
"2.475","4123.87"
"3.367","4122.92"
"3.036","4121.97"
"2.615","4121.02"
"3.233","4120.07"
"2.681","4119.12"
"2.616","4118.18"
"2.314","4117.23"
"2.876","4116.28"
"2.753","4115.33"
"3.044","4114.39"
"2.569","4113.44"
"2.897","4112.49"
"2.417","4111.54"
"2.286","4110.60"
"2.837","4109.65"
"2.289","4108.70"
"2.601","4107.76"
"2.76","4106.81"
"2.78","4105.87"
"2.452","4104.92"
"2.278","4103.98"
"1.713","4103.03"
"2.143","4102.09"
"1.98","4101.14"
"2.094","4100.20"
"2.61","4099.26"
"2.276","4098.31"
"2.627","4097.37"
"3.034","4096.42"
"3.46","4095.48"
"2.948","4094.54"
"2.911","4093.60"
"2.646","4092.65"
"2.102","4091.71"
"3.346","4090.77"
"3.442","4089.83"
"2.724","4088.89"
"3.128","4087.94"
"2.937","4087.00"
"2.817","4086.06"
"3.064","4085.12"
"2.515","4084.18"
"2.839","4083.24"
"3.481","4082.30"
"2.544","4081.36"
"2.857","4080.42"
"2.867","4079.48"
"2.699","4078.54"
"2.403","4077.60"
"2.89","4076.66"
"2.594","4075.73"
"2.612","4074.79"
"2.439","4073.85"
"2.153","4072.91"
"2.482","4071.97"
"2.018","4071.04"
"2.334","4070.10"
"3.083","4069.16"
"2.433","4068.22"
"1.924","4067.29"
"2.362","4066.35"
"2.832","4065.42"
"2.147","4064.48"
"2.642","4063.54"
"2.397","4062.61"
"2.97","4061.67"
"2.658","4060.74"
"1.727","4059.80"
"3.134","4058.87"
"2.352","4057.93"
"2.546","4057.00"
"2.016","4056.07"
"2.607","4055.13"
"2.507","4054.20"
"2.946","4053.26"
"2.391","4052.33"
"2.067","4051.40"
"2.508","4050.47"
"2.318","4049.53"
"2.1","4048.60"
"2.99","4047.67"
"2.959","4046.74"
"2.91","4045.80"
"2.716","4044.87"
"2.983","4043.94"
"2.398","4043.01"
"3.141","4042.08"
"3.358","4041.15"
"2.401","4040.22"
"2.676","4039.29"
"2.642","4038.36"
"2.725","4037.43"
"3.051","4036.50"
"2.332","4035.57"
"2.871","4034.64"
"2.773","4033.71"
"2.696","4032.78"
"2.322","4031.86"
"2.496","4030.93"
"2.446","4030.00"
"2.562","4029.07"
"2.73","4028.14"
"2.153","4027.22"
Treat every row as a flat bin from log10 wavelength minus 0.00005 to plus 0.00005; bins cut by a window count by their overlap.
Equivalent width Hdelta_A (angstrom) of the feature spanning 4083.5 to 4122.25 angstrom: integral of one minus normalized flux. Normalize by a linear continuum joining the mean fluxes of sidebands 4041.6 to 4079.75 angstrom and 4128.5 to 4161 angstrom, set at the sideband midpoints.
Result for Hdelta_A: -0.66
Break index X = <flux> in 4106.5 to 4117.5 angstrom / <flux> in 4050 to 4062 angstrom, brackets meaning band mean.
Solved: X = 1.1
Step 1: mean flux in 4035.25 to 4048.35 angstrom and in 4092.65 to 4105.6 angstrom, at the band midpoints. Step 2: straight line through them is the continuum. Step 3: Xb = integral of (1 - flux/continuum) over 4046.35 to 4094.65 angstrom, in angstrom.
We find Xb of 0.5 angstrom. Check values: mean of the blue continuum 2.8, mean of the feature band 2.62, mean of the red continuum 2.51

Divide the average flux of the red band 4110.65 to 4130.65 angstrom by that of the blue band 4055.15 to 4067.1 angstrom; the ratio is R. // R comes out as 1.13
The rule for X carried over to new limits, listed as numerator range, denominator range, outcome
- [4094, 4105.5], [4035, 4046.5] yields 0.89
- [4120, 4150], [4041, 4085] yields 1.07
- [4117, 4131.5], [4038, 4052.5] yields 1.06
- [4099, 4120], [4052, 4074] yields 1.02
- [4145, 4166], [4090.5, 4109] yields 1.10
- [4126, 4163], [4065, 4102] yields 1.02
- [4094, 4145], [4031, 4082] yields 1.03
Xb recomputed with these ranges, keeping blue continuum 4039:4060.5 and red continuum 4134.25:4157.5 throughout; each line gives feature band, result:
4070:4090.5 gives -0.9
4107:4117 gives 0.0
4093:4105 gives 0.6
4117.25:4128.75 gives -0.6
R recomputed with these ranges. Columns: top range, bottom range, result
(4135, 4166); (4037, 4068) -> 1.07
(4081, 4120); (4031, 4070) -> 1.03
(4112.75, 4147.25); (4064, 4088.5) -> 1.05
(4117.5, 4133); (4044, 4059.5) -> 1.09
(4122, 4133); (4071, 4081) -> 1.09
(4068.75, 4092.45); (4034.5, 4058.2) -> 1.04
